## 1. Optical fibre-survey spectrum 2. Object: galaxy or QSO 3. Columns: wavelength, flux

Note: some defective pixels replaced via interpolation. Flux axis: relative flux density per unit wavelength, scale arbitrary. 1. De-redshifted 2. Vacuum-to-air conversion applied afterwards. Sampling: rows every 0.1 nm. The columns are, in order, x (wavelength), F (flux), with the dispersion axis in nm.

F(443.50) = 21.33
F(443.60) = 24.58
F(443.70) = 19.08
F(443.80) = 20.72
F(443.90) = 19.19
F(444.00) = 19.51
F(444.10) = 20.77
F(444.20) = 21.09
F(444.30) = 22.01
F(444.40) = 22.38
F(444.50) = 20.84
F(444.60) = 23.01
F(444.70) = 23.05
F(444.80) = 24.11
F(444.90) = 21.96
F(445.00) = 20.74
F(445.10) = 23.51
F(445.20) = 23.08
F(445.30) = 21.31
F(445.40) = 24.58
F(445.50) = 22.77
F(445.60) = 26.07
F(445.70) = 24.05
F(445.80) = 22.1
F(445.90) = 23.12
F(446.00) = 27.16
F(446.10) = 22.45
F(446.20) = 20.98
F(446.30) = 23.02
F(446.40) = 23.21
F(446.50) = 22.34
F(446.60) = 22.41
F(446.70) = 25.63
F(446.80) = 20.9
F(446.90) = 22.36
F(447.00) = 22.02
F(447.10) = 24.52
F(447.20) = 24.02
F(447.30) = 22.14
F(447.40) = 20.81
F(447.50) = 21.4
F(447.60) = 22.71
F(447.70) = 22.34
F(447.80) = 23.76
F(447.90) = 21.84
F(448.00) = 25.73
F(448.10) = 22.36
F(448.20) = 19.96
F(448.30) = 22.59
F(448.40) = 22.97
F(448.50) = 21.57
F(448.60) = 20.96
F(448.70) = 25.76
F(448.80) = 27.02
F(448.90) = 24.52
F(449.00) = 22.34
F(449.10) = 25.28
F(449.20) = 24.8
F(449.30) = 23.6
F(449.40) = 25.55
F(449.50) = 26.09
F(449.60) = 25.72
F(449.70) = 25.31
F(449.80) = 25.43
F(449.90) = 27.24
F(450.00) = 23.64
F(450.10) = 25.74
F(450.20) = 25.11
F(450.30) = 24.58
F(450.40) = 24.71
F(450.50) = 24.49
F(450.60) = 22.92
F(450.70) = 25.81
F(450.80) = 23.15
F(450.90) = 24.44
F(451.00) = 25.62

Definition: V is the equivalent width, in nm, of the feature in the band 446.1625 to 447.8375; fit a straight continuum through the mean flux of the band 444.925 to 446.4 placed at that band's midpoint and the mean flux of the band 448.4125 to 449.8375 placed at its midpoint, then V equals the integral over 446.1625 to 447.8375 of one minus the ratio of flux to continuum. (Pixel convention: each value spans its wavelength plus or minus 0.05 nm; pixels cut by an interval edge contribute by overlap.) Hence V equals 0.076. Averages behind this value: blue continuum 23.2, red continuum 24.5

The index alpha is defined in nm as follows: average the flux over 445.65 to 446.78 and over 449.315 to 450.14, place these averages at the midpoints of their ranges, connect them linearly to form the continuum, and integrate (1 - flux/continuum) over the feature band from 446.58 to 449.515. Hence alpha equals 0.14 nm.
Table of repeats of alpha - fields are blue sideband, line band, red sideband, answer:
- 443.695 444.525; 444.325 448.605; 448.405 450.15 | -0.06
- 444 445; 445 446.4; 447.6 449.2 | -0.06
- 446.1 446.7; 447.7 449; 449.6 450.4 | 0.05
